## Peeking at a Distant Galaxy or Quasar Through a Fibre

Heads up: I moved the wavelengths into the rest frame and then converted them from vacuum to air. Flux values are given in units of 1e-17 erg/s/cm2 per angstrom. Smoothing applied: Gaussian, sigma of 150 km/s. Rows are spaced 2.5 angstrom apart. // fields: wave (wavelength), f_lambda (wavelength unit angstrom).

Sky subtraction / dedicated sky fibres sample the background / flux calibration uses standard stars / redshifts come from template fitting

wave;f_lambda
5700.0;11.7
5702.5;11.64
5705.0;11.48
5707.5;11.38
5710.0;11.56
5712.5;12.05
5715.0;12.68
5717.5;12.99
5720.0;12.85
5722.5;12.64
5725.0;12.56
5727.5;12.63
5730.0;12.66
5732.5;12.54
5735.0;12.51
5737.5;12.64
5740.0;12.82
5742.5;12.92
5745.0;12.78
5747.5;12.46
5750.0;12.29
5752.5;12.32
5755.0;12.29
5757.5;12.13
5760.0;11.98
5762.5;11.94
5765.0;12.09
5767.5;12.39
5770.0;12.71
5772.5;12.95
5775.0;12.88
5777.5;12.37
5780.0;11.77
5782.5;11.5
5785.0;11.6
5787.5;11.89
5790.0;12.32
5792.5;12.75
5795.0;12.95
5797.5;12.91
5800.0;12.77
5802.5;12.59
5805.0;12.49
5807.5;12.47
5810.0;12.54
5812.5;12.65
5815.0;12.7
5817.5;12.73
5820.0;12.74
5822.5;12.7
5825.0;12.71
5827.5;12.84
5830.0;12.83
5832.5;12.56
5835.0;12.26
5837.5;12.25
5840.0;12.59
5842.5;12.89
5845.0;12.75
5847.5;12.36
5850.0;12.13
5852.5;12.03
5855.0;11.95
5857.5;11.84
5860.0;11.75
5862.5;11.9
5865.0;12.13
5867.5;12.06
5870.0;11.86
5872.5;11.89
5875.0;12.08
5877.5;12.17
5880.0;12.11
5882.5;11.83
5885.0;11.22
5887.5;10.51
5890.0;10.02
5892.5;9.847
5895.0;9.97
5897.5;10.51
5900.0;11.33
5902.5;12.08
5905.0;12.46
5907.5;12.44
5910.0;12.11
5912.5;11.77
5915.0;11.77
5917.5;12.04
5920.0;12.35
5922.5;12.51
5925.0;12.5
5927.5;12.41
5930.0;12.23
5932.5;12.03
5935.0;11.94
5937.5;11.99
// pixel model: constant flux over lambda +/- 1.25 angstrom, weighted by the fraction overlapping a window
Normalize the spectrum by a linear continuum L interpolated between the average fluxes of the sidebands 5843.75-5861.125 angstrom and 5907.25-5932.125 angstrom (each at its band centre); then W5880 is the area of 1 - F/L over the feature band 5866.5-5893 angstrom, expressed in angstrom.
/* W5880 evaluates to 1.5 angstrom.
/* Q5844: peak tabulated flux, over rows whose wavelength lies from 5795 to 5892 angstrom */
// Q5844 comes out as 12.95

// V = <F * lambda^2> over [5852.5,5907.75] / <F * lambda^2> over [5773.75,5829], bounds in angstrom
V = 0.95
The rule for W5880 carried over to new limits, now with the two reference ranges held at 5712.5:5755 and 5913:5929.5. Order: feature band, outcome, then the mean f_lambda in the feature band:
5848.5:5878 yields 0.9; 12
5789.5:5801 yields -0.3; 12.8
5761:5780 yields 0.2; 12.4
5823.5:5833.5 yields -0.3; 12.7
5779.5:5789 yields 0.6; 11.7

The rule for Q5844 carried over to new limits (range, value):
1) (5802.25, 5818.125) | 12.73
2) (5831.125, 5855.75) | 12.89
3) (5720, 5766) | 12.92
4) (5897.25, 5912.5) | 12.46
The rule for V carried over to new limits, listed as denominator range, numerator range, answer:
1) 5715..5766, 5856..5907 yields 0.96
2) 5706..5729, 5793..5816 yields 1.06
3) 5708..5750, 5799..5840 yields 1.04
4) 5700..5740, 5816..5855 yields 1.06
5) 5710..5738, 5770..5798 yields 1.00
